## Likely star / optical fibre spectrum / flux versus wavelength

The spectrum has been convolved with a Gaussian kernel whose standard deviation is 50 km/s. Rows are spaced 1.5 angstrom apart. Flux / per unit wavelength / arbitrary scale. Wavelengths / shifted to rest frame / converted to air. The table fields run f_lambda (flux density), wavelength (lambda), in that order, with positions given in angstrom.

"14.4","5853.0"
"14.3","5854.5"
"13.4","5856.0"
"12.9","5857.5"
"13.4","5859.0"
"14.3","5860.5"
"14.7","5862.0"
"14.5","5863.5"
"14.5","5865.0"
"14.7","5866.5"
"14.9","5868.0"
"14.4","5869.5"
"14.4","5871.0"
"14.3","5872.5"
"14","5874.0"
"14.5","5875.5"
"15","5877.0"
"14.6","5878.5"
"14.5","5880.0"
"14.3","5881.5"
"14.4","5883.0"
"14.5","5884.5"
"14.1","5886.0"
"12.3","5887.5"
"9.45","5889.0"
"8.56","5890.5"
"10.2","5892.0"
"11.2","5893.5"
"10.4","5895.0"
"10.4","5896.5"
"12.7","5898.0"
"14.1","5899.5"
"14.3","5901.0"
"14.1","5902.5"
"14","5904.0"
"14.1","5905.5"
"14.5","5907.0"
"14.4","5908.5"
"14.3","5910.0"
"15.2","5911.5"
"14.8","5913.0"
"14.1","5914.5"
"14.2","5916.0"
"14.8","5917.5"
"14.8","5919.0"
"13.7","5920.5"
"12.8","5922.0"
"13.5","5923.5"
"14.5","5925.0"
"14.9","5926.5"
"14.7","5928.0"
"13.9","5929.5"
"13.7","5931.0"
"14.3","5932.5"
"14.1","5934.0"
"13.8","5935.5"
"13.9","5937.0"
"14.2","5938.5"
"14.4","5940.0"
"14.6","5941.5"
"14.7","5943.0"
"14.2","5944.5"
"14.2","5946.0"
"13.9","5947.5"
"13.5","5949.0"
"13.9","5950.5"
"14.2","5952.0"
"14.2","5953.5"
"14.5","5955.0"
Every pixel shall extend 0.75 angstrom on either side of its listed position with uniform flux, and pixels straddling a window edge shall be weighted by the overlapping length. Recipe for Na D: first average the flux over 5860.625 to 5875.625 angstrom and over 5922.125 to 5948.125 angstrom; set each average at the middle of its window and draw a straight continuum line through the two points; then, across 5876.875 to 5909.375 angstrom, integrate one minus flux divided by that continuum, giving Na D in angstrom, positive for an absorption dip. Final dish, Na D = 3.2 angstrom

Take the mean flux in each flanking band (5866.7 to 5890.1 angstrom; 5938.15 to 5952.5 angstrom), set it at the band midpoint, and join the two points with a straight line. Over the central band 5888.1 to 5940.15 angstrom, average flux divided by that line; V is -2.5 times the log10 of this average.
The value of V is 0.049 mag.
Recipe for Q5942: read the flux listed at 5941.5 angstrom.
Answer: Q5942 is 14.6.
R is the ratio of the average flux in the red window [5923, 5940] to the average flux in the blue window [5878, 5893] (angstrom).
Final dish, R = 1.12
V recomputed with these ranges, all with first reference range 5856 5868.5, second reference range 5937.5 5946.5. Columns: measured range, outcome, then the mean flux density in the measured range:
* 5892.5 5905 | 0.132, 12.6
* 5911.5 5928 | 0.003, 14.3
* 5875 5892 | 0.086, 13.1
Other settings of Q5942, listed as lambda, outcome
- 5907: 14.5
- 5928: 14.7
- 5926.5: 14.9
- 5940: 14.4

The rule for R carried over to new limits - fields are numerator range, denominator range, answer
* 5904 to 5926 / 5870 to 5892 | 1.07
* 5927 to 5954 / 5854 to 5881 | 0.99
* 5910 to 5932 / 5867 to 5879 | 0.98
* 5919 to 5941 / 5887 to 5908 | 1.15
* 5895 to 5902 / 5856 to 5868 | 0.89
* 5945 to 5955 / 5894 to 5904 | 1.10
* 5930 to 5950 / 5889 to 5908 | 1.15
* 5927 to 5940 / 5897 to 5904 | 1.03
